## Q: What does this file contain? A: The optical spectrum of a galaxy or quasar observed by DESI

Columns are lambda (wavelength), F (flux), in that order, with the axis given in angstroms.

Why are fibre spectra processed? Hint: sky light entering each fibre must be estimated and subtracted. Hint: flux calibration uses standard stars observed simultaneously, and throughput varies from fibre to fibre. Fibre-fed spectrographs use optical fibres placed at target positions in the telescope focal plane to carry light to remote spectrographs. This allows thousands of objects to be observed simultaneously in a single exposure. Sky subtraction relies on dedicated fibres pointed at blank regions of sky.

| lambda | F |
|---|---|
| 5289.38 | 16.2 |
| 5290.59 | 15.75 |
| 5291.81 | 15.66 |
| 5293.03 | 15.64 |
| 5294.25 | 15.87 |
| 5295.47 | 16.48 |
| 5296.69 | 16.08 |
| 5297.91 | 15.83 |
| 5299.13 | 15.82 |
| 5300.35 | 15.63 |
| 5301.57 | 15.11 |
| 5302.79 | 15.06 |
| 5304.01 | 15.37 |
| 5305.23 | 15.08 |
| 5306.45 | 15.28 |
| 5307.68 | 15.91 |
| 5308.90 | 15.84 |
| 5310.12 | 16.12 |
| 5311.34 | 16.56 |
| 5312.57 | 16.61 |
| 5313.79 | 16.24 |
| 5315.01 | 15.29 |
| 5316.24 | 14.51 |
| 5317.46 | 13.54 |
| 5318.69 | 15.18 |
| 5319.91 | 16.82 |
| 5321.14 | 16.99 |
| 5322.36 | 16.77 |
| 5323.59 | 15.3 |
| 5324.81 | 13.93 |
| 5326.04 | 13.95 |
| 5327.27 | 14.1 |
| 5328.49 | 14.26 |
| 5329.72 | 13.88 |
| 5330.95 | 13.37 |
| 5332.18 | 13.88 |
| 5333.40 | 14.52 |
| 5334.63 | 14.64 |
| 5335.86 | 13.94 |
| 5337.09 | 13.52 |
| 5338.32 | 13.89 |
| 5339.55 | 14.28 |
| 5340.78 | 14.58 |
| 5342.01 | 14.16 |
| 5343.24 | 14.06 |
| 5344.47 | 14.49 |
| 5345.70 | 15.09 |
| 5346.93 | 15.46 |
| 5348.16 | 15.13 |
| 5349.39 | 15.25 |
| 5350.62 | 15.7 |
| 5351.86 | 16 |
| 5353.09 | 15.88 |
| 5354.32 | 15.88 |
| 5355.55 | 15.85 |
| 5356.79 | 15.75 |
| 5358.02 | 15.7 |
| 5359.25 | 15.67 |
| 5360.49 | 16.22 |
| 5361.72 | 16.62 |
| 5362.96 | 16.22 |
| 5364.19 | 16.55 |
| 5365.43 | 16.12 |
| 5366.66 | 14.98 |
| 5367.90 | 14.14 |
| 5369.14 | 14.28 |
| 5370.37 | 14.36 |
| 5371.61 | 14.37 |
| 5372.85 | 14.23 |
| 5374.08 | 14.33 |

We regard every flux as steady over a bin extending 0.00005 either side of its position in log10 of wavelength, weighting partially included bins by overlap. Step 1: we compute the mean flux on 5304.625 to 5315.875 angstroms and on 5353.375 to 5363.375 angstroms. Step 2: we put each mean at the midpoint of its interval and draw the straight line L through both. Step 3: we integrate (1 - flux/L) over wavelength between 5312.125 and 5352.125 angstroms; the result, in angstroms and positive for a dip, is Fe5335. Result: 2.76 angstroms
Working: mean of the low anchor 15.8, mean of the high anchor 16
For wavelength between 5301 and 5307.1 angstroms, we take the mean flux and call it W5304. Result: 15.2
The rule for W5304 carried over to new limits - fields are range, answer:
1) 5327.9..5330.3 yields 14.1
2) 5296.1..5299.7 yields 15.9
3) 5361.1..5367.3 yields 16.1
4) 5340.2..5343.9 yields 14.3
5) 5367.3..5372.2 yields 14.3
